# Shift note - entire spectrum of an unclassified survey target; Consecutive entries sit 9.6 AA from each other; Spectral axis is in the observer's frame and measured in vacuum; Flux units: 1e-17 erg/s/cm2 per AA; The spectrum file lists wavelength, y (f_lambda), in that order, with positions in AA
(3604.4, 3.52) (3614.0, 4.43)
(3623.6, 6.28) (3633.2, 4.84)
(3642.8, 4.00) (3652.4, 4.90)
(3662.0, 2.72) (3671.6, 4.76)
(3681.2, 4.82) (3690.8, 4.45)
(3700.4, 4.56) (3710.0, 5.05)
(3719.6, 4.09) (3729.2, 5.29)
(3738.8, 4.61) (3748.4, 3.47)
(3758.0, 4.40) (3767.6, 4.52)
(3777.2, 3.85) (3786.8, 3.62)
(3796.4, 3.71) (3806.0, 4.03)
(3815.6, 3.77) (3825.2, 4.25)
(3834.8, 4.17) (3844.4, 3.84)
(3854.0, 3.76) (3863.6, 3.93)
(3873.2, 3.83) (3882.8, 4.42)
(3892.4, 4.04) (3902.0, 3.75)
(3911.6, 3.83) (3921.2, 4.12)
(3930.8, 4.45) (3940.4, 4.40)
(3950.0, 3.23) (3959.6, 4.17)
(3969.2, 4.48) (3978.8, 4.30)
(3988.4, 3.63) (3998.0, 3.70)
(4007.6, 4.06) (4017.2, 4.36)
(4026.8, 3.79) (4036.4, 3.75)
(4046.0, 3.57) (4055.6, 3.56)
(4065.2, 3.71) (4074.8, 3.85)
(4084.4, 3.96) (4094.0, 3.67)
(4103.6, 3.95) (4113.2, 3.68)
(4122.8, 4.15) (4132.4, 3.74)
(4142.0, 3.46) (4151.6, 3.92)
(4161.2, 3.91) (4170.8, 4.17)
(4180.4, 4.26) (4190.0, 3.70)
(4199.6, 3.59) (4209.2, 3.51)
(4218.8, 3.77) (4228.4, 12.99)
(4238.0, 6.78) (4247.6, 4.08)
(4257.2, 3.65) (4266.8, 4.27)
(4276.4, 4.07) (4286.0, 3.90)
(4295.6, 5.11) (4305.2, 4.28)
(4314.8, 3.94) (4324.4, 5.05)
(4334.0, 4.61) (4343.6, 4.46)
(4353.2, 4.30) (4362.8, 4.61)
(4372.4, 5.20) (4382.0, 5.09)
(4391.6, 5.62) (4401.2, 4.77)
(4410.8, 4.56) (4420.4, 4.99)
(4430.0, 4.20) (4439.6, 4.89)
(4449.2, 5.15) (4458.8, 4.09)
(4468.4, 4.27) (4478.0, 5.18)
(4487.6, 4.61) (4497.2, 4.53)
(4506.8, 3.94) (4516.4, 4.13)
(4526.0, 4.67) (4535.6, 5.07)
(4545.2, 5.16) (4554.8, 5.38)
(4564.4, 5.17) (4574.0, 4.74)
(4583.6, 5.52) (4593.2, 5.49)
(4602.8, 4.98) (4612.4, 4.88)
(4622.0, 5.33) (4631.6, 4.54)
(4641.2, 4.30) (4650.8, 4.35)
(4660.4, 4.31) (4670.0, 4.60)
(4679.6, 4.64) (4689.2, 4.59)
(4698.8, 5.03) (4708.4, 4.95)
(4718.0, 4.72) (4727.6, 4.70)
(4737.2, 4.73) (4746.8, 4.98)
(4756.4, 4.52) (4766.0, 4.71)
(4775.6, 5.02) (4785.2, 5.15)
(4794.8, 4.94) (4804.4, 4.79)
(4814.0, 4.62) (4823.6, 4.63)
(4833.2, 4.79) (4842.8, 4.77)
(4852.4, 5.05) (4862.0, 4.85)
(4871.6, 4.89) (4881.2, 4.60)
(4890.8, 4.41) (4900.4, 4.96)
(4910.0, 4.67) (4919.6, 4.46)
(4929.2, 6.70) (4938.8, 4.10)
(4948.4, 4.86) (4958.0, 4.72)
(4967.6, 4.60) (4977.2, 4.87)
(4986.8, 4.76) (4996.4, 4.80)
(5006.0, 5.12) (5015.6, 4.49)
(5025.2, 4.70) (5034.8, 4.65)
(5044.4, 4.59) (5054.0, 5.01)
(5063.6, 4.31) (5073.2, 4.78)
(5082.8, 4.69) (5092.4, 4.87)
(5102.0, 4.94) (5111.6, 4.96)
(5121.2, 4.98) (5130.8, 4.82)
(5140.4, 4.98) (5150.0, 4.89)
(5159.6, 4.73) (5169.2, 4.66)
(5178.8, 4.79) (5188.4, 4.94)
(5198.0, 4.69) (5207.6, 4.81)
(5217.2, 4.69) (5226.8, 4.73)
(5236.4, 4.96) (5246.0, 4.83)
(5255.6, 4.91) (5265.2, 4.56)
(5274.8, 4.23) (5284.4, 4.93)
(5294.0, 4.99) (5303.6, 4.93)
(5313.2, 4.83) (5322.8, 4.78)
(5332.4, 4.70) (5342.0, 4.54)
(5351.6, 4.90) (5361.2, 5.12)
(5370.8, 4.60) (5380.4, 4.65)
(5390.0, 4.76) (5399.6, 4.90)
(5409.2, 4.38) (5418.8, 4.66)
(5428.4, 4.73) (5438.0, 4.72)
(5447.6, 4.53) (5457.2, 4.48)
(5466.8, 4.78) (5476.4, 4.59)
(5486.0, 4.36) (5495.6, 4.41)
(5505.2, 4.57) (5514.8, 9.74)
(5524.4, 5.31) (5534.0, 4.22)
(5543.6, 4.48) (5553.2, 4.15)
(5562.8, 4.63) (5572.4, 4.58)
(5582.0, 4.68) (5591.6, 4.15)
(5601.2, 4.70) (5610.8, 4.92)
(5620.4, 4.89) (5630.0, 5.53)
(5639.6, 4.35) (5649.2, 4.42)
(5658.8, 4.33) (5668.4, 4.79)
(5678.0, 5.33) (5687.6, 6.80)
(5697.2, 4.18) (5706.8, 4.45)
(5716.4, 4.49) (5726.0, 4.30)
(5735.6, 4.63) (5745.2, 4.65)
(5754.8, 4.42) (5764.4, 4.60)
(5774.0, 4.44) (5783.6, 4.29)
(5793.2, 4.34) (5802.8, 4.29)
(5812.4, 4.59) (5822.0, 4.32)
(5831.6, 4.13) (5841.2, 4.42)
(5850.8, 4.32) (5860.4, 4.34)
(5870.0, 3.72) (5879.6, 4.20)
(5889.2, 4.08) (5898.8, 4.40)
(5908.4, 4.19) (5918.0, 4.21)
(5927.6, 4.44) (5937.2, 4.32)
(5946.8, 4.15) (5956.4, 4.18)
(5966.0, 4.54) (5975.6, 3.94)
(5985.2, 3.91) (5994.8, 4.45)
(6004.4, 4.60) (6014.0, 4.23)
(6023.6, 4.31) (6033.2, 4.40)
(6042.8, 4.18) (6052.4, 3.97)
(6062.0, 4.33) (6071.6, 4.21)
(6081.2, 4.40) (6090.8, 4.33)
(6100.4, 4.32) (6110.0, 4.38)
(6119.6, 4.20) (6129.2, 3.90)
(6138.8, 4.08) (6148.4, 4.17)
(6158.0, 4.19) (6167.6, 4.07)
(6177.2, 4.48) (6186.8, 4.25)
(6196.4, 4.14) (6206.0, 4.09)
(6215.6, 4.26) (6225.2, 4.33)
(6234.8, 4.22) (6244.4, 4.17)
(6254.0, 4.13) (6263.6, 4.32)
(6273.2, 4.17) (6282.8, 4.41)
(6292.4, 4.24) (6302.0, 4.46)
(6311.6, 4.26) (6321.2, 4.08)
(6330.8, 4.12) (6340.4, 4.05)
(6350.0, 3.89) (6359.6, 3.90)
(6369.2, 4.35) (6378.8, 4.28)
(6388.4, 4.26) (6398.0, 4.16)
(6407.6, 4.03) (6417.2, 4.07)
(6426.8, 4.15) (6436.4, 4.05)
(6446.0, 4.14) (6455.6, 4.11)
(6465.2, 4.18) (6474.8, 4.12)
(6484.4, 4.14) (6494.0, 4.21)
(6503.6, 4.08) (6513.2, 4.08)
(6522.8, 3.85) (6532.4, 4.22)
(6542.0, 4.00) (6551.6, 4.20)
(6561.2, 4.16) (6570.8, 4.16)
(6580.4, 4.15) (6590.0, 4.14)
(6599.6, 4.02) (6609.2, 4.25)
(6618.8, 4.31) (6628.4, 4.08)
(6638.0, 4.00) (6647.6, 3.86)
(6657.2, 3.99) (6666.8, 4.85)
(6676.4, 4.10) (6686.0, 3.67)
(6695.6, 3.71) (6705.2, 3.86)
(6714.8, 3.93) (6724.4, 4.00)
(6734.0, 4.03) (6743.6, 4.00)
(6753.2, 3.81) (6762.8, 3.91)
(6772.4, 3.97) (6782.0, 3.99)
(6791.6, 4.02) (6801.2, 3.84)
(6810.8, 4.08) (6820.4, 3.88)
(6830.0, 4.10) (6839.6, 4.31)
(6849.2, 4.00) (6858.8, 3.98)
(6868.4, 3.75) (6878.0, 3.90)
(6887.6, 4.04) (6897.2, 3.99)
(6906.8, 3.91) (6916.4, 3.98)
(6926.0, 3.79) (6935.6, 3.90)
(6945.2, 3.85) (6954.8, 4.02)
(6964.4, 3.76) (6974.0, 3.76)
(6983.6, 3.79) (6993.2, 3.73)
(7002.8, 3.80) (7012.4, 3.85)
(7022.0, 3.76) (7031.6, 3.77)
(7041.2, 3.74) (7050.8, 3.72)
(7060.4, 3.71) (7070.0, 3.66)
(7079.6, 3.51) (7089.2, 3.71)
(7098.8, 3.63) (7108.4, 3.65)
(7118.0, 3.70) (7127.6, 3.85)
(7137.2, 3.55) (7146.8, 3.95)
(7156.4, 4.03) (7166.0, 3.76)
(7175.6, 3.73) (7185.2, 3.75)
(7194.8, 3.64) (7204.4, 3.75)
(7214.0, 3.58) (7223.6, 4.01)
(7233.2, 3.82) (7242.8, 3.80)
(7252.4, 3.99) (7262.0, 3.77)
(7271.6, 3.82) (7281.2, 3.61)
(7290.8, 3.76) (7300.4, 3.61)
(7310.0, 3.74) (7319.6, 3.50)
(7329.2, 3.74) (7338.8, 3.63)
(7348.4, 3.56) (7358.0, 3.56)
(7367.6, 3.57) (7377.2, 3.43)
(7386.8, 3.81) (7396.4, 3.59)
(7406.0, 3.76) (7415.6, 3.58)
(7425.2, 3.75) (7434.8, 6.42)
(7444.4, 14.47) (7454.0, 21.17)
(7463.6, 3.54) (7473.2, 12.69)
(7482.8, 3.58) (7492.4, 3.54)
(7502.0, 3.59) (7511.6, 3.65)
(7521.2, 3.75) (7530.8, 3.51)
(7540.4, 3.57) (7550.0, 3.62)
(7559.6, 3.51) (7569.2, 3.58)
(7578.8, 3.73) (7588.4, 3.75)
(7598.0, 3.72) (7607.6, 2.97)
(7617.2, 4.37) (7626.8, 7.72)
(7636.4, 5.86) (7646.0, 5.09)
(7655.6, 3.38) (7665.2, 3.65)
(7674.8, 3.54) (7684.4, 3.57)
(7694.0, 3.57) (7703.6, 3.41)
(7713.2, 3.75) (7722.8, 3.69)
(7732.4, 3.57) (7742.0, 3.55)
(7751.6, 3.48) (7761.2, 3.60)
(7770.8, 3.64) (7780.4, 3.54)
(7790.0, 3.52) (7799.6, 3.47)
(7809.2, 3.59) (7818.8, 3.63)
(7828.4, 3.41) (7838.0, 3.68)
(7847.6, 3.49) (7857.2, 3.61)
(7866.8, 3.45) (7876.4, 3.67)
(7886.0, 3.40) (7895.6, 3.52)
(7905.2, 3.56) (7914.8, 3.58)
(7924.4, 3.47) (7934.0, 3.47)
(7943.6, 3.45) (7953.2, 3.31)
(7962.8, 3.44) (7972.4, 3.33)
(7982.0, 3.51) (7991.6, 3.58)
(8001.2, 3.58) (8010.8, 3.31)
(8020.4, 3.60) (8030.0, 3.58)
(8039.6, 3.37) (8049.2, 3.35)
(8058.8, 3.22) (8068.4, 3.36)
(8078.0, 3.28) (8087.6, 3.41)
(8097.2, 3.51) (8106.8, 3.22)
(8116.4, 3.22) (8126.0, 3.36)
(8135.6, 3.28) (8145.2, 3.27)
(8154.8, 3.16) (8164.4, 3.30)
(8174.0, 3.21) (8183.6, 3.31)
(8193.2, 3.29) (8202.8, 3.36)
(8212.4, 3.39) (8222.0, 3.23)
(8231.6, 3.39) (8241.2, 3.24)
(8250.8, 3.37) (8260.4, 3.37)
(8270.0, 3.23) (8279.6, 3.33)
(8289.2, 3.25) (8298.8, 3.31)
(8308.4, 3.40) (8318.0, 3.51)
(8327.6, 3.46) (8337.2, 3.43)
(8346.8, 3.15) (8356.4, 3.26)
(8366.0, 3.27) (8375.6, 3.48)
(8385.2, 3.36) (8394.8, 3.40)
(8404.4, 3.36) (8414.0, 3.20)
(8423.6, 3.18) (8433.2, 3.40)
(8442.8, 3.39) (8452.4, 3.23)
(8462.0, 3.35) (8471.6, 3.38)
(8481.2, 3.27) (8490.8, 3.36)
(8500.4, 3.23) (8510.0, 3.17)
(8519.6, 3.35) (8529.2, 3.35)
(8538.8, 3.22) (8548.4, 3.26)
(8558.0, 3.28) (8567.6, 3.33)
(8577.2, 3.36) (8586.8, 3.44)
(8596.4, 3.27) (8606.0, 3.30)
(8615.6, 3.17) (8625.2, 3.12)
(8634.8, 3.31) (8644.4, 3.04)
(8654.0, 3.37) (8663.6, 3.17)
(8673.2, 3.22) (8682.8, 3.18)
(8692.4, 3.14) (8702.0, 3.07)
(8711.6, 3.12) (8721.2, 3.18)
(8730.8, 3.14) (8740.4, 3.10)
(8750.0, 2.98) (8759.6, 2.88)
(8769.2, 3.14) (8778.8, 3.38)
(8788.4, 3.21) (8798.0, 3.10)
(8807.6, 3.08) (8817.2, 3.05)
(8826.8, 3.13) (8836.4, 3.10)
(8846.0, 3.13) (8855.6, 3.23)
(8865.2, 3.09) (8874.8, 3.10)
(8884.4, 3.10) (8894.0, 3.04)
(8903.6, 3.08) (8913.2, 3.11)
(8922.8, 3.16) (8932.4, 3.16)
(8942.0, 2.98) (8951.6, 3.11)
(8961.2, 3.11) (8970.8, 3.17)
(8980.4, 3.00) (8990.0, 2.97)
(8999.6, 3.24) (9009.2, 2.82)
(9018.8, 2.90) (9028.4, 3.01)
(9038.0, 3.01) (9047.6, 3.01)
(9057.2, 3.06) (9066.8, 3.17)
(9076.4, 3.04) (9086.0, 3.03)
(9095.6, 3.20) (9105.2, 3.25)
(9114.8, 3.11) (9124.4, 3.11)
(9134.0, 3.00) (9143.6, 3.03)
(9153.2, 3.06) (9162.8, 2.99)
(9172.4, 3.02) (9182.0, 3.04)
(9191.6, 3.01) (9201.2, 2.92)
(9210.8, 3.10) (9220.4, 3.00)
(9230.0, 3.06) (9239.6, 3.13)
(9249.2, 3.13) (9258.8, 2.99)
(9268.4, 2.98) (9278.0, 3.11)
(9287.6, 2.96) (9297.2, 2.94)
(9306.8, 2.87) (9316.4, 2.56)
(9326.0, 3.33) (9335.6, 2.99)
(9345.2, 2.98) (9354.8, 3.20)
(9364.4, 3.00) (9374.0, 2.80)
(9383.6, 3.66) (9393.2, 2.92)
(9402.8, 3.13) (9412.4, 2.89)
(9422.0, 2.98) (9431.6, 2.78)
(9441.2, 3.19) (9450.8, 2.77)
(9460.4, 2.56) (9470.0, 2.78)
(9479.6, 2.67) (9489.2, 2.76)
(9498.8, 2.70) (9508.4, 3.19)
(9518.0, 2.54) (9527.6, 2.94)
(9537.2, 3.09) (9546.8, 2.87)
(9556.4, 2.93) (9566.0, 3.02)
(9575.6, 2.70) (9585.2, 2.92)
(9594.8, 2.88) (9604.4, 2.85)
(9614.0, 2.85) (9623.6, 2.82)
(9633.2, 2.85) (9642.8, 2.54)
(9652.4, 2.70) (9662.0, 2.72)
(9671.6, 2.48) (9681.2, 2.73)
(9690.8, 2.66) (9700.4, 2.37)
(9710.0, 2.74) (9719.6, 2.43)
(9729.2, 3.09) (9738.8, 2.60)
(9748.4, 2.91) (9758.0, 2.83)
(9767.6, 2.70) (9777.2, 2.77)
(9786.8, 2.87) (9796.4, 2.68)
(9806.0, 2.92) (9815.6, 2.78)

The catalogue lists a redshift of 0.13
